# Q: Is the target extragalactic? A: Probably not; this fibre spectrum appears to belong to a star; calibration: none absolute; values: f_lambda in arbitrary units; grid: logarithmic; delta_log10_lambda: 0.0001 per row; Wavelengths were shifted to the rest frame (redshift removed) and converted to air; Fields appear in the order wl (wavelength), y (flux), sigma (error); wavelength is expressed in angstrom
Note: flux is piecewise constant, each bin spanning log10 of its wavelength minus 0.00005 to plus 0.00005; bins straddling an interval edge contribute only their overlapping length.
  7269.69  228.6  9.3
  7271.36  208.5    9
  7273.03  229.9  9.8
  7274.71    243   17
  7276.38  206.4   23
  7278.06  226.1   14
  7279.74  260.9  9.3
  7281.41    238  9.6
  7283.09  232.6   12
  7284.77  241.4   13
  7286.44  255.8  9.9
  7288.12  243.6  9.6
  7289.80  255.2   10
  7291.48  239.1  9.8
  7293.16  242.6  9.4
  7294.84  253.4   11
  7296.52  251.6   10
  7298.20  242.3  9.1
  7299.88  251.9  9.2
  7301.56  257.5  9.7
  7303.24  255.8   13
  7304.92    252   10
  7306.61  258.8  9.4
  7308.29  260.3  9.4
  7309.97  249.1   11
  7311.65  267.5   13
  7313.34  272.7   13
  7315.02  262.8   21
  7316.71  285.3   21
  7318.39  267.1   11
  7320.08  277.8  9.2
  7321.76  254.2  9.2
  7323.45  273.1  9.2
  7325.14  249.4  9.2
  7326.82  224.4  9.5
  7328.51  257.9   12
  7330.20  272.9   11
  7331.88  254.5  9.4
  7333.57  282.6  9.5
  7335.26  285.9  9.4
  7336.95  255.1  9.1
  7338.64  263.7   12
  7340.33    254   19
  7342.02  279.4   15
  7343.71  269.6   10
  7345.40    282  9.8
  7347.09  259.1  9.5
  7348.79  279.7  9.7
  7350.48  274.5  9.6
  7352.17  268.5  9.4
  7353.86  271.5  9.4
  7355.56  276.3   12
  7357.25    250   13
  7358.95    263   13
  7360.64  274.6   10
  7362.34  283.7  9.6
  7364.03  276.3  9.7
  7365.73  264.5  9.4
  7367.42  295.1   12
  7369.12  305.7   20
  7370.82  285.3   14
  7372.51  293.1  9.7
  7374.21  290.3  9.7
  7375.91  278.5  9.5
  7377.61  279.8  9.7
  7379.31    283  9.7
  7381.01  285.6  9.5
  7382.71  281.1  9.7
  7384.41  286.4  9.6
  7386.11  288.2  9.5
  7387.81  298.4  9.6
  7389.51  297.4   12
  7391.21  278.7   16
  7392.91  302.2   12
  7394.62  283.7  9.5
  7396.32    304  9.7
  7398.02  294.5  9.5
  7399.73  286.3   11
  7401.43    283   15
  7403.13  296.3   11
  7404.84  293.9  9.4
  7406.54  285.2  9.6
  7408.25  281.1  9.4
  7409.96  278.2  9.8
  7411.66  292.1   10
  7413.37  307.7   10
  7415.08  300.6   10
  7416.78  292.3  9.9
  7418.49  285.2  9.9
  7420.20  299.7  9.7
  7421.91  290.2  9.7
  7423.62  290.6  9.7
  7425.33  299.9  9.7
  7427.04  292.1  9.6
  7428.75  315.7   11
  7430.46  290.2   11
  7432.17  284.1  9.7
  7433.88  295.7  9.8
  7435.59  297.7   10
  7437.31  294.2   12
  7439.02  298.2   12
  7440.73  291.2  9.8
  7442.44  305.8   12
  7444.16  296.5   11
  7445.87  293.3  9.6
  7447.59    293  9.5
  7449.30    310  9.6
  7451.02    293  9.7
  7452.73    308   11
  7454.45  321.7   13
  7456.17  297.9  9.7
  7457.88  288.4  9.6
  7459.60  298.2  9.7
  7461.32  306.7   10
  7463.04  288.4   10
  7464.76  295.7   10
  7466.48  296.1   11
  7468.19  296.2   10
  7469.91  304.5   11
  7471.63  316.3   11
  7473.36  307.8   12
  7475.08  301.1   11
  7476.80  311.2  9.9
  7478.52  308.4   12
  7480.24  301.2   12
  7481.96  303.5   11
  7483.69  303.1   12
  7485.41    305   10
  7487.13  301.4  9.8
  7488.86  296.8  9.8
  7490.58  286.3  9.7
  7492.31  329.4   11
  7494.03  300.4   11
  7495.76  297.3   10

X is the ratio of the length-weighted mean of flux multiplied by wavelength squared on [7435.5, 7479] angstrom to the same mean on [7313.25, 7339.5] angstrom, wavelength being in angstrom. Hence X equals 1.18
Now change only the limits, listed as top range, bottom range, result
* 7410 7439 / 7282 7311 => 1.22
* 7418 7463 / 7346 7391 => 1.08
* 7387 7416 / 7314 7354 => 1.11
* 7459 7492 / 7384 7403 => 1.06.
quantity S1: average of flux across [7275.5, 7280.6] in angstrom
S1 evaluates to 231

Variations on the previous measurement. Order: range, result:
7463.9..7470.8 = 299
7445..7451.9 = 298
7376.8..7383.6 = 282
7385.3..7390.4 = 295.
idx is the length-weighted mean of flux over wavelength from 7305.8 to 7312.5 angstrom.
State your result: 259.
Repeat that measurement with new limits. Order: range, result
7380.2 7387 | 285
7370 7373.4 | 290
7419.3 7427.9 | 294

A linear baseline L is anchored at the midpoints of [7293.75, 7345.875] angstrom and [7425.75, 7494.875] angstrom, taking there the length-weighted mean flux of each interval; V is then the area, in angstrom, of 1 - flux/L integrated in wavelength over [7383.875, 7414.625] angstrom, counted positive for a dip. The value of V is -0.8 angstrom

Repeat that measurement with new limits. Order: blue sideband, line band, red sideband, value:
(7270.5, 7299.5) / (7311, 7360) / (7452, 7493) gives -1.9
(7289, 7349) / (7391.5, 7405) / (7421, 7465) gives -0.4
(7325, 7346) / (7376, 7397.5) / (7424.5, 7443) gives -0.6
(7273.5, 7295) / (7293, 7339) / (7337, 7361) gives -1.1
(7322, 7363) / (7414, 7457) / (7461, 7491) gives -0.9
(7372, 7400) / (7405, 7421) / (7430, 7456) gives 0.1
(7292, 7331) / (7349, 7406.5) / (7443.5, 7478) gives -1.4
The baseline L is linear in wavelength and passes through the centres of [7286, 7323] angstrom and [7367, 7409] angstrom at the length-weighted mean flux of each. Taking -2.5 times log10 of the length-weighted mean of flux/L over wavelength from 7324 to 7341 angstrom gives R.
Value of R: 0.032 mag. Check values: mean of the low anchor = 257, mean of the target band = 260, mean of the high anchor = 289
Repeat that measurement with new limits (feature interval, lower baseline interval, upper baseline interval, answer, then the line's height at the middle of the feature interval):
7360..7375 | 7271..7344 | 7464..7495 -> -0.06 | 271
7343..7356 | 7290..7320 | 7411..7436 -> 0.00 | 272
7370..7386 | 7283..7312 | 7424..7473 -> -0.03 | 276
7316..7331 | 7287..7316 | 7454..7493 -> -0.01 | 260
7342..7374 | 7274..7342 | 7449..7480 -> -0.03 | 270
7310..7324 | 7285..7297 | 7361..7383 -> -0.04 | 260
